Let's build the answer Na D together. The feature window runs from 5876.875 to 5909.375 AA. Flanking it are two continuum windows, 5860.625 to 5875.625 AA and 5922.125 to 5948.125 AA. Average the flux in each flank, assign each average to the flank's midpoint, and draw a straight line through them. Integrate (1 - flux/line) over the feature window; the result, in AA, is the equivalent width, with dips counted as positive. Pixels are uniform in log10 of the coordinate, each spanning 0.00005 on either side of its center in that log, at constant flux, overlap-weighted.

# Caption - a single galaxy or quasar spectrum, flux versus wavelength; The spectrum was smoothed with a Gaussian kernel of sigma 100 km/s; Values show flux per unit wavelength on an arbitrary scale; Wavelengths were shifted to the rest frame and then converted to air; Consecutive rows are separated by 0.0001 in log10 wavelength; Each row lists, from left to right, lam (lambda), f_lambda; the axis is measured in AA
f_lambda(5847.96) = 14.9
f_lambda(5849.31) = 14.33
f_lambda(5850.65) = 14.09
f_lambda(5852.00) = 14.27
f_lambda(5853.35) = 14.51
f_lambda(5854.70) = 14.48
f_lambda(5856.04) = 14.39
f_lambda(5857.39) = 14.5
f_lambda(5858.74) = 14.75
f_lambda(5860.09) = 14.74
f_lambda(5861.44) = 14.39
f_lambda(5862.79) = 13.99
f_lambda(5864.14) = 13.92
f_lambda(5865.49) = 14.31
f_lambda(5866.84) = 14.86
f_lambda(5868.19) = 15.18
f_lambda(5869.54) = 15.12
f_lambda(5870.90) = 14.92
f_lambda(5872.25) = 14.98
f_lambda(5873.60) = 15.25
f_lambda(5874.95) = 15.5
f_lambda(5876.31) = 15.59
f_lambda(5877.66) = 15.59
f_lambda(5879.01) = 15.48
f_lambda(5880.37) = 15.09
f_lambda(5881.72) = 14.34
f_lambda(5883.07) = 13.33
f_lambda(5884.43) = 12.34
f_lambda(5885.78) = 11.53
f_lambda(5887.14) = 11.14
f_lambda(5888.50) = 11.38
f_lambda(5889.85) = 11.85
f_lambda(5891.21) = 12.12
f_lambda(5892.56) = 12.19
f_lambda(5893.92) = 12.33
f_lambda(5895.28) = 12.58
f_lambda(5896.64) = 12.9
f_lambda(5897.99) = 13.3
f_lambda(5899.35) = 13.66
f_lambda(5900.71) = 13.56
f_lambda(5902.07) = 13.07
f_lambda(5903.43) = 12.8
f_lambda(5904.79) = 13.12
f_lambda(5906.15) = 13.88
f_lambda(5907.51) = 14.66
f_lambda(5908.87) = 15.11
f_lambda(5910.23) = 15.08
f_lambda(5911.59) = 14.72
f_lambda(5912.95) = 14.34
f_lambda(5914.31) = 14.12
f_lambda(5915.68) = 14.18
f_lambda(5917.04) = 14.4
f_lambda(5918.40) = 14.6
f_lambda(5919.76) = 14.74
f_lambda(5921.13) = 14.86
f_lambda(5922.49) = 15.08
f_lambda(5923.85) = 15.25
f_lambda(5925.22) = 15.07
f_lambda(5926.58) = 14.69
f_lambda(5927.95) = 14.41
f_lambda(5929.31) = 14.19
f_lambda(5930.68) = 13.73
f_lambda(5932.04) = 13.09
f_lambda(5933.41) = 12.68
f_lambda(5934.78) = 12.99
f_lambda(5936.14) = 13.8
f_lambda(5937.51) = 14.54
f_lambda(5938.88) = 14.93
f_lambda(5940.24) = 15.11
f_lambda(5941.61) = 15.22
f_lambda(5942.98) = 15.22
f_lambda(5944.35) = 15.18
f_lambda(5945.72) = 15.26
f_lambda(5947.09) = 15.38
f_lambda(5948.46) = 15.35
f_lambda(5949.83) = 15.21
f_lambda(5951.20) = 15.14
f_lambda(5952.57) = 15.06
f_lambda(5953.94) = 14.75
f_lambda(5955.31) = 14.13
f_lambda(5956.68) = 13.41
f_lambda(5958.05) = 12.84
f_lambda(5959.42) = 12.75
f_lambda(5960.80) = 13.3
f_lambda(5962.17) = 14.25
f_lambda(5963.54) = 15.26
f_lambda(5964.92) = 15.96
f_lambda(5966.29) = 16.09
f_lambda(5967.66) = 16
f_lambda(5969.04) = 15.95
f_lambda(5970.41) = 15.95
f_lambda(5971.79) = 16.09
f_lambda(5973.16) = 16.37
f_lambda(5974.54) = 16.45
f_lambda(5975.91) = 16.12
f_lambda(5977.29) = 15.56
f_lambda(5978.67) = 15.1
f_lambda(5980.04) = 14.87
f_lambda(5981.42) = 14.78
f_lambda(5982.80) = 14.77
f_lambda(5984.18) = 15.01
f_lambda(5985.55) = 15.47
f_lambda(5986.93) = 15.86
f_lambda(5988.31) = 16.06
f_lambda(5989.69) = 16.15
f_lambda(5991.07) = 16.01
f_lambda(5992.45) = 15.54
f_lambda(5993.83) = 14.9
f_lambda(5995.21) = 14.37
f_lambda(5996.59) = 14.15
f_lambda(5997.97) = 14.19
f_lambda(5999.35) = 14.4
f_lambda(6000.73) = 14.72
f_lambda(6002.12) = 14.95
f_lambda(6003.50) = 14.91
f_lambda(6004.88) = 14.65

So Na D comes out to 3.2 AA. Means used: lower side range 14.8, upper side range 14.5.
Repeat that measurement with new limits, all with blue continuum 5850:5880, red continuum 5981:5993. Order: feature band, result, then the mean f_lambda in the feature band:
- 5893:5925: 2.2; 14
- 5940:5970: 0.9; 14.9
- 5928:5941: 1.1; 13.9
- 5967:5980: -0.4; 15.9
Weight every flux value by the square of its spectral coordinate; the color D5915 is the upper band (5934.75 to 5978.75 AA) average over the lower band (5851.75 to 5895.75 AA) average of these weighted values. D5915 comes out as 1.11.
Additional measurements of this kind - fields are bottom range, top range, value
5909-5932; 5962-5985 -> 1.09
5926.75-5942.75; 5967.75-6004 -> 1.11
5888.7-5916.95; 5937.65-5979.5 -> 1.14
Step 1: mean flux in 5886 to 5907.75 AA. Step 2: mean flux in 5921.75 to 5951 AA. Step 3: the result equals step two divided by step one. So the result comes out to 1.1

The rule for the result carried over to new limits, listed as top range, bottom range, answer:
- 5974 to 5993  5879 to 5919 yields 1.16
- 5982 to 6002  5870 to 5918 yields 1.10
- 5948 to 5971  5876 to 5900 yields 1.13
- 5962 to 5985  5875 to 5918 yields 1.15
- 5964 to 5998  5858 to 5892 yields 1.10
